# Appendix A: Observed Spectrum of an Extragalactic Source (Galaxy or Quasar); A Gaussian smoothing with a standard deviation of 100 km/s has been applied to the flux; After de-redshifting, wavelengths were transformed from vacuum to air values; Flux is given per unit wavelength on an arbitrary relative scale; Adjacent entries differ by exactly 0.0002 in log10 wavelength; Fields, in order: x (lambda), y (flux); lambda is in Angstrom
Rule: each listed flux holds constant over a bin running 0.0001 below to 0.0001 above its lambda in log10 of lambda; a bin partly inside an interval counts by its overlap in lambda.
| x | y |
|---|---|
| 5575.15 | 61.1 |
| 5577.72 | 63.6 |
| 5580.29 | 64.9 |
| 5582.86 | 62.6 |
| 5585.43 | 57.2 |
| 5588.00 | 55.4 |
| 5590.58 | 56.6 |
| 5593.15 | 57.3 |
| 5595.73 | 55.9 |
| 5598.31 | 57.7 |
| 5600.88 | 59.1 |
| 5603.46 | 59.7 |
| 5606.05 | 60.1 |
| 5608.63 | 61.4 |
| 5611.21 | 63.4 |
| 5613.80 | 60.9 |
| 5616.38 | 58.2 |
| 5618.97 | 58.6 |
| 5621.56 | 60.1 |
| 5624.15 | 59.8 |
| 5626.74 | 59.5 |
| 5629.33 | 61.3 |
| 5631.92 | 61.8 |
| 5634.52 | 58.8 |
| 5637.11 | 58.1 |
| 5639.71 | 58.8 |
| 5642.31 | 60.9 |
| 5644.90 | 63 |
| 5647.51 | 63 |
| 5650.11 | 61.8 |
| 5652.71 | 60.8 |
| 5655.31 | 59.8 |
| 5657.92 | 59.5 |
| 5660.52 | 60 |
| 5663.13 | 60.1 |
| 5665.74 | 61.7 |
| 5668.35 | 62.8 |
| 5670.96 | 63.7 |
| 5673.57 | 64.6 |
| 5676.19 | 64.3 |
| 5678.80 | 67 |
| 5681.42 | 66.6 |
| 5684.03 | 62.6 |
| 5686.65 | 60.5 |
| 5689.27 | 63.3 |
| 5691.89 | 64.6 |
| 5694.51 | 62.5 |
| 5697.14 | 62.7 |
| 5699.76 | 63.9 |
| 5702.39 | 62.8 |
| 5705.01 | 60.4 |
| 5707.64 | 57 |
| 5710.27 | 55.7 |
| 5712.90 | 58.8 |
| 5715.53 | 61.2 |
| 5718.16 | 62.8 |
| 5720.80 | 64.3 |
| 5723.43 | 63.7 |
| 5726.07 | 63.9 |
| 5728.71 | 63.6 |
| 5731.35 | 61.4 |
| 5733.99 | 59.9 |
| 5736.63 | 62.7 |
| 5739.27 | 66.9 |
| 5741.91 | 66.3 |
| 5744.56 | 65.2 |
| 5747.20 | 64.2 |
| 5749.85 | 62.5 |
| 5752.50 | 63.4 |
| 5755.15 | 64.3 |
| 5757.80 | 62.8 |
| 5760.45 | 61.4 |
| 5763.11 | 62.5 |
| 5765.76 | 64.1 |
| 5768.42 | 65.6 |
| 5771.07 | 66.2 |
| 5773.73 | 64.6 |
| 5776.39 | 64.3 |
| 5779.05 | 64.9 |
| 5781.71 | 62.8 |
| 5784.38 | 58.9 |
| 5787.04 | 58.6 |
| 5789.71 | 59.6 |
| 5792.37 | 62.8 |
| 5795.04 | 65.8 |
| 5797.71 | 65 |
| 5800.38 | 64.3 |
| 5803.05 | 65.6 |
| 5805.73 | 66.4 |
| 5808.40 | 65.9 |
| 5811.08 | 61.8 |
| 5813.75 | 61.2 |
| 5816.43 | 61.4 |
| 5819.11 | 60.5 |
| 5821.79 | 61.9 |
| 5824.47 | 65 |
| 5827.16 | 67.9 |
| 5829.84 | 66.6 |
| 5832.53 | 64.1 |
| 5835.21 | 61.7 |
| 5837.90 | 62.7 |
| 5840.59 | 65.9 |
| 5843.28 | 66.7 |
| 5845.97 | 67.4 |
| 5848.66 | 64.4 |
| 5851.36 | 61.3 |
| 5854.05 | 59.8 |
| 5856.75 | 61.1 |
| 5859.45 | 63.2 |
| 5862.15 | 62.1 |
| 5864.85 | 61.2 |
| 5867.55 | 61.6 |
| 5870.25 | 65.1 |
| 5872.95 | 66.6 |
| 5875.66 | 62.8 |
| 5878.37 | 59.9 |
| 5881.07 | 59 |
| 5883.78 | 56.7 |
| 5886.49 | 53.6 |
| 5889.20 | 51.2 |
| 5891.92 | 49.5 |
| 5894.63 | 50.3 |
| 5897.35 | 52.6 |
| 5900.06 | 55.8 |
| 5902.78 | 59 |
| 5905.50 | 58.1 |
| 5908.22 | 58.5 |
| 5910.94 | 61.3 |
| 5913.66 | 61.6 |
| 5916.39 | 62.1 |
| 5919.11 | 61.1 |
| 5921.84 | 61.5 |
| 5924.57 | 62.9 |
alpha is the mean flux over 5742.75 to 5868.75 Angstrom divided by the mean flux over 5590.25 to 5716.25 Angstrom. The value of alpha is 1.04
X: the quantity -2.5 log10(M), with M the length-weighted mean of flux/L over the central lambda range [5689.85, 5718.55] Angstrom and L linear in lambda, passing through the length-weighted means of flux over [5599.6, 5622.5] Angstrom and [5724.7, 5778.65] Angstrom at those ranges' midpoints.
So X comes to 0.025 mag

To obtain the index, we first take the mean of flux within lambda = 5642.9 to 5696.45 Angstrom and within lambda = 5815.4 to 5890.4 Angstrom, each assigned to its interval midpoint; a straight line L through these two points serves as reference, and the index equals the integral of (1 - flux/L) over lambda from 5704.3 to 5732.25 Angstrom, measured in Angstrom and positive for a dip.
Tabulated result 0.6 Angstrom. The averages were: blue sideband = 62.6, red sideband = 62.2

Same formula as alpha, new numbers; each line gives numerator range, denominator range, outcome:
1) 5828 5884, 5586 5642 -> 1.07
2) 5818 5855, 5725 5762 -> 1.01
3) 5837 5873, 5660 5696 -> 1.00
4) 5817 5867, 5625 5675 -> 1.04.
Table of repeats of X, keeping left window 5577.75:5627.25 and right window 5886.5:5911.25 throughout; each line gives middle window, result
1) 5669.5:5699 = -0.10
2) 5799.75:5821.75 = -0.13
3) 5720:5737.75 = -0.09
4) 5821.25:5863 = -0.15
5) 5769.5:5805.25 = -0.12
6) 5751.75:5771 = -0.12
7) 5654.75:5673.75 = -0.05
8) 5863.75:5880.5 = -0.14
